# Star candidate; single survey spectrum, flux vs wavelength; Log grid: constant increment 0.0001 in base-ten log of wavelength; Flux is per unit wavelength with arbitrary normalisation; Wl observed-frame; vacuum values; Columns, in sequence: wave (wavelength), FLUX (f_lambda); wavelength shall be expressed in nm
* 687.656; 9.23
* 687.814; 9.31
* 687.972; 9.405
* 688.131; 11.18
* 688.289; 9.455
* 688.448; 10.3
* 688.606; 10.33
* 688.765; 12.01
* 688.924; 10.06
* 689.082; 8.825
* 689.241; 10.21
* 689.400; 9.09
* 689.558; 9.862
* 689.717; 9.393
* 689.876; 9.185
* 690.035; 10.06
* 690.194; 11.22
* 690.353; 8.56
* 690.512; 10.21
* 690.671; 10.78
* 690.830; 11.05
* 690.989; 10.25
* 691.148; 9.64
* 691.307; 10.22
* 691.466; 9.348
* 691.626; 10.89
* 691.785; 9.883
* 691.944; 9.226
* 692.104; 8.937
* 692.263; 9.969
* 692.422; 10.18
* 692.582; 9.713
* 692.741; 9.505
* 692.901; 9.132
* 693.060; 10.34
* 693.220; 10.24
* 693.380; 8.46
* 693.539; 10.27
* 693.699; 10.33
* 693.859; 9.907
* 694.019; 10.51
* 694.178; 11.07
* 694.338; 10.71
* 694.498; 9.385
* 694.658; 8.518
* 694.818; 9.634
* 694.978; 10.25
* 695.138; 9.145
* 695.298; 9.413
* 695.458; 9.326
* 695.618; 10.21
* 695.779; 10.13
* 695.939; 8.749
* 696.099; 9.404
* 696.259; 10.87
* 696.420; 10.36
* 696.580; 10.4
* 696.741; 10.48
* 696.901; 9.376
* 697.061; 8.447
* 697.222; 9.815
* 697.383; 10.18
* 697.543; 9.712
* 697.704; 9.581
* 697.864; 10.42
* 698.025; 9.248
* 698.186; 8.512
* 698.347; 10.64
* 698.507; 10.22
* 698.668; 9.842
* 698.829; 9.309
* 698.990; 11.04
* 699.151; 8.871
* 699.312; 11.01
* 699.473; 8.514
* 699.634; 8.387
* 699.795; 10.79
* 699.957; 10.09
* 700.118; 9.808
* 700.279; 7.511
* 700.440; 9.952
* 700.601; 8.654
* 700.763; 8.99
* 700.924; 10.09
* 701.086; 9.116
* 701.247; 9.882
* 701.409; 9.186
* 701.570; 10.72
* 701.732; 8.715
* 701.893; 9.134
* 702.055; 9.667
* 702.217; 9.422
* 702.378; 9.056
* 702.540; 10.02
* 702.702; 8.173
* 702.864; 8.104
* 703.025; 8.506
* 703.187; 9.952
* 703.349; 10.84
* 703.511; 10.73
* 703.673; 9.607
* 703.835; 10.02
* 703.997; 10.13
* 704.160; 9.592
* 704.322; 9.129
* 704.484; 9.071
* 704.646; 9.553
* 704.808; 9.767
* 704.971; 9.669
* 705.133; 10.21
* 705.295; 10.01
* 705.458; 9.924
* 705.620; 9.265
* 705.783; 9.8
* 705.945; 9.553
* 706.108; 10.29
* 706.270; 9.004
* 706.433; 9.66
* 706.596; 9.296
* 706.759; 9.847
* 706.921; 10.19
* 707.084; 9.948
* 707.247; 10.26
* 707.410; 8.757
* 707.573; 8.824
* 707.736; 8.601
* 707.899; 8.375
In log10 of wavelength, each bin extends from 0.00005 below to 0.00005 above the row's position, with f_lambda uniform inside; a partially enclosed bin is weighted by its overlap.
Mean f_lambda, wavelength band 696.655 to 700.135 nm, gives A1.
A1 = 9.74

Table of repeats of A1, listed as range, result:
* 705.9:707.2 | 9.74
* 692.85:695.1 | 9.91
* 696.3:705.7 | 9.62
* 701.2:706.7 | 9.58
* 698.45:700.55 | 9.62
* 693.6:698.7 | 9.84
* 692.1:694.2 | 9.9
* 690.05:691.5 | 10.2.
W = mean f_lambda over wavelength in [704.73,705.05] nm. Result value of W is 9.7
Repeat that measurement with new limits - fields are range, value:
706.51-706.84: 9.57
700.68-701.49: 9.45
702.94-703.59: 10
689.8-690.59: 9.85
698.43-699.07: 10.1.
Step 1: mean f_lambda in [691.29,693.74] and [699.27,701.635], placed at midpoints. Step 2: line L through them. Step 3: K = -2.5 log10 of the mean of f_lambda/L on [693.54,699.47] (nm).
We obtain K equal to -0.03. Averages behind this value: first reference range 9.77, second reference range 9.48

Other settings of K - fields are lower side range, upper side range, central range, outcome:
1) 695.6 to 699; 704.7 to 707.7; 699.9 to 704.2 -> 0.031 mag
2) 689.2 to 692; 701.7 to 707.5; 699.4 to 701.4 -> 0.044 mag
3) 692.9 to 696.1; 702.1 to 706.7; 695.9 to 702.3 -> 0.007 mag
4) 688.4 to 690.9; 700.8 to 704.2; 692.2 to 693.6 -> 0.020 mag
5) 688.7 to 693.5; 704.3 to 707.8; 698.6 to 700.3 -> 0.010 mag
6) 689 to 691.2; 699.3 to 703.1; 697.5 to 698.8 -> -0.035 mag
